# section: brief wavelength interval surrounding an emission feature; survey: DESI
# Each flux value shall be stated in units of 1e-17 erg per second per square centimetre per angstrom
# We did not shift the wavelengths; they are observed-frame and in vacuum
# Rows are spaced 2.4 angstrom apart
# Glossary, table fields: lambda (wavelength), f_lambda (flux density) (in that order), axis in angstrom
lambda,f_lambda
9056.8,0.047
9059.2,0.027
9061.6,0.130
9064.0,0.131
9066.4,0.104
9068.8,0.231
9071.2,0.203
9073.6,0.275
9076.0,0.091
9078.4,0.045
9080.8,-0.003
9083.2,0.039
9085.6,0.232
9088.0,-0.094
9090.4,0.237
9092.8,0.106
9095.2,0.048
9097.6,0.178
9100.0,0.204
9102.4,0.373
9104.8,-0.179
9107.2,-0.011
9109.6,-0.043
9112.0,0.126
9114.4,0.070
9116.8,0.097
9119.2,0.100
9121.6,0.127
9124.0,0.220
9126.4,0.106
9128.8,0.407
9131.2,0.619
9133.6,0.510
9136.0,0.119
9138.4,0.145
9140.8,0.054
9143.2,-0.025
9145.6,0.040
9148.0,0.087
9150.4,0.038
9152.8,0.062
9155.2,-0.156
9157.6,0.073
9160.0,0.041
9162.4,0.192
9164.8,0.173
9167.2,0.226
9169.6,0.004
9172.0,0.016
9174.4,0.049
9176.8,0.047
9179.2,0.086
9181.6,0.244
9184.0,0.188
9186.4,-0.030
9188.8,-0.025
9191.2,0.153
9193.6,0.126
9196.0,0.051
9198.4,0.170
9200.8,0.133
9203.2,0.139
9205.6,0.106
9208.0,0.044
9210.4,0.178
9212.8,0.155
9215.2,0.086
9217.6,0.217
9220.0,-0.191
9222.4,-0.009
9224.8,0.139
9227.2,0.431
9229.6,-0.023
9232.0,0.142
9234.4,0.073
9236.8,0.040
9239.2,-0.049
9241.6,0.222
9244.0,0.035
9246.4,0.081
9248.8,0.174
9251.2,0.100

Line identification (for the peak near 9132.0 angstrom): H-beta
